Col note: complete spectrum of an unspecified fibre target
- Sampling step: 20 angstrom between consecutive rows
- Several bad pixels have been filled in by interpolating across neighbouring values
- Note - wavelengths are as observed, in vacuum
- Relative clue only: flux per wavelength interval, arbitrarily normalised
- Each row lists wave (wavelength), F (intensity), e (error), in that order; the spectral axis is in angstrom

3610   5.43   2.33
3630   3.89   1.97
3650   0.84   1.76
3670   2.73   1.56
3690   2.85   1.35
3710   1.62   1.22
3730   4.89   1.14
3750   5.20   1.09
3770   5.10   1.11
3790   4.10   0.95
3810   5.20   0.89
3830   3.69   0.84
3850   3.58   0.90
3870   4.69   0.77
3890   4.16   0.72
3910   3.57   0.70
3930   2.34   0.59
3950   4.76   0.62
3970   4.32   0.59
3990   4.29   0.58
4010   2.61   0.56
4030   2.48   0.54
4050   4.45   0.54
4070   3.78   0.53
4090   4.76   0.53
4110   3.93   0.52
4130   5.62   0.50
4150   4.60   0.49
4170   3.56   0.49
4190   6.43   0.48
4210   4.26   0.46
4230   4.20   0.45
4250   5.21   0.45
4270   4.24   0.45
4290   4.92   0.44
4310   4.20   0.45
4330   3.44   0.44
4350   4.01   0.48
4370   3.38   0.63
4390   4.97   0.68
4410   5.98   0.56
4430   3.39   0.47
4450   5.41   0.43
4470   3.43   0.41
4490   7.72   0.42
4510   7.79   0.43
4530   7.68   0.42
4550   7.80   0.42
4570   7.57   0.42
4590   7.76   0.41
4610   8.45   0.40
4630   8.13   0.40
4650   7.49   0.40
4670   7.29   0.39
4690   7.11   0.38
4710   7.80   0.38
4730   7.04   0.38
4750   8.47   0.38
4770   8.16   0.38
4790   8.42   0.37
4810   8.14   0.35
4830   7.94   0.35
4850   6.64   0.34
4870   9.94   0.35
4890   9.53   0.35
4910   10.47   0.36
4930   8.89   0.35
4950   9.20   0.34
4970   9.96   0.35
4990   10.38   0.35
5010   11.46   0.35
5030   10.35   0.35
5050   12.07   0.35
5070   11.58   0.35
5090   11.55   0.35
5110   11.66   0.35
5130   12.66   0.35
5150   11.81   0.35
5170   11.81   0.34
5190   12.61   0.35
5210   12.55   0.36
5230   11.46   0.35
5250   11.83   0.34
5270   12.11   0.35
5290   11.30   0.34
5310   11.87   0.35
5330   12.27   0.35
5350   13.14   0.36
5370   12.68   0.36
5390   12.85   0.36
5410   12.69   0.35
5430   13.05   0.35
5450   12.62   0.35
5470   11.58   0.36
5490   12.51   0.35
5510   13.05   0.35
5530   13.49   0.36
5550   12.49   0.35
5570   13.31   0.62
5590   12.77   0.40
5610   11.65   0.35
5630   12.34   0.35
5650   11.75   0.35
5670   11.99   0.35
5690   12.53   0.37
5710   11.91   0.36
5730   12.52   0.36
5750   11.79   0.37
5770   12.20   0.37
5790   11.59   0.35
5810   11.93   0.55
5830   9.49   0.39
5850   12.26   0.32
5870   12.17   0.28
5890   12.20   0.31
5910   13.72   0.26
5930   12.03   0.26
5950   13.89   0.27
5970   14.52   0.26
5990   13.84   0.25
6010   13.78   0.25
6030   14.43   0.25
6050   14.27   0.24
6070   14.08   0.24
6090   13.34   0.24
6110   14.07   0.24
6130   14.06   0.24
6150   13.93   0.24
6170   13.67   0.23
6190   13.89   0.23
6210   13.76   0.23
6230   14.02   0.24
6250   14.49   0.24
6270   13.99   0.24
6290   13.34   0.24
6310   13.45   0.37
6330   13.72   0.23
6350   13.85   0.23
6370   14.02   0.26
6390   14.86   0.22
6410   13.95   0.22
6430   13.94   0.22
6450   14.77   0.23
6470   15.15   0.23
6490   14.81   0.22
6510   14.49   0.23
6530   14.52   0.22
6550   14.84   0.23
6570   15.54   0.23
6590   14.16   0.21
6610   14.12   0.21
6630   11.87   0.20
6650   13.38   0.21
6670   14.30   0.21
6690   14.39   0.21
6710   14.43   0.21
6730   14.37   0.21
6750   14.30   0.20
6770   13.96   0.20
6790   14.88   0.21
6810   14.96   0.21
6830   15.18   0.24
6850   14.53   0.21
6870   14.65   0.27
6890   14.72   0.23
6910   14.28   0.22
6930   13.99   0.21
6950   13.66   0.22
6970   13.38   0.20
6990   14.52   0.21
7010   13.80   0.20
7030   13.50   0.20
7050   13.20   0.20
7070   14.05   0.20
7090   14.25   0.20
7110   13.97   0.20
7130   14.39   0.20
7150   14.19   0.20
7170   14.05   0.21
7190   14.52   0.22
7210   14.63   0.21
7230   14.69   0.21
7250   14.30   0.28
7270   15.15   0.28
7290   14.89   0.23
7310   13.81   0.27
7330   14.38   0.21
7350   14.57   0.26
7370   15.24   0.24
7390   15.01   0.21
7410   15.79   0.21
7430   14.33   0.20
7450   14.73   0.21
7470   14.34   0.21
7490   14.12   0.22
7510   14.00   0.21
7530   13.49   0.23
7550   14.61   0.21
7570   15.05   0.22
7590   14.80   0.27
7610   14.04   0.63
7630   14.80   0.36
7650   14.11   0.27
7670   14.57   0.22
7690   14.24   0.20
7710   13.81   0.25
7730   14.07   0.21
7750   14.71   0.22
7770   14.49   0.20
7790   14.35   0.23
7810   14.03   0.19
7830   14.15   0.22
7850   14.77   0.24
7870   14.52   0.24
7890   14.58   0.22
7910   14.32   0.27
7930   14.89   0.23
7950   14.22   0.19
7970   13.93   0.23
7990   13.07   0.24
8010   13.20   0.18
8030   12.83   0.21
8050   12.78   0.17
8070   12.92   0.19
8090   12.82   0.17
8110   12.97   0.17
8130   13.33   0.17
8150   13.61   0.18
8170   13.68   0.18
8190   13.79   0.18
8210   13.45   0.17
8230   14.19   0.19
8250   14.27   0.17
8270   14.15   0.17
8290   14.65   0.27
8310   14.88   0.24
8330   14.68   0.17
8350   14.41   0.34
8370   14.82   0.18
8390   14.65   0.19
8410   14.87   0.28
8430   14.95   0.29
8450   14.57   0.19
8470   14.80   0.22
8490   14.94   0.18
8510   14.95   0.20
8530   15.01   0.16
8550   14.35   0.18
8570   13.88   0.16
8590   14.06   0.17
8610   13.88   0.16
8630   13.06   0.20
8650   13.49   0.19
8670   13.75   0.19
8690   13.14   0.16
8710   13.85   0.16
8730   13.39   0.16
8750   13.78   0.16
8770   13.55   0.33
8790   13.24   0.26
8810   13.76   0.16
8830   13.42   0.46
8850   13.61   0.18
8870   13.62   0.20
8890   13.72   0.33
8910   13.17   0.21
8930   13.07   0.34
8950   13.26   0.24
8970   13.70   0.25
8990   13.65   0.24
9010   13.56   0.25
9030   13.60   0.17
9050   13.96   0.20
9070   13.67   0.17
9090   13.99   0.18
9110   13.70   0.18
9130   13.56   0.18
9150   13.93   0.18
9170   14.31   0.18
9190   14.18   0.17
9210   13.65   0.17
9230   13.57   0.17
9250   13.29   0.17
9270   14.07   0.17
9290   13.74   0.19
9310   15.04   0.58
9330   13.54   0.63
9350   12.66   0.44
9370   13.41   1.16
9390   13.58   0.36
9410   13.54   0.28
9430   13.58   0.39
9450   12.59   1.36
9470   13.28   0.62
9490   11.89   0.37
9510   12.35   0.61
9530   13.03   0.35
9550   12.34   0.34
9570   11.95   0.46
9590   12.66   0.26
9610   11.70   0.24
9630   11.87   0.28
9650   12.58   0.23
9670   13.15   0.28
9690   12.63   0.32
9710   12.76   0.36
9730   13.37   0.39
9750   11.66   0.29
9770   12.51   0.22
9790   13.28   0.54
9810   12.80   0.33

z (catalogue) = 0.126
